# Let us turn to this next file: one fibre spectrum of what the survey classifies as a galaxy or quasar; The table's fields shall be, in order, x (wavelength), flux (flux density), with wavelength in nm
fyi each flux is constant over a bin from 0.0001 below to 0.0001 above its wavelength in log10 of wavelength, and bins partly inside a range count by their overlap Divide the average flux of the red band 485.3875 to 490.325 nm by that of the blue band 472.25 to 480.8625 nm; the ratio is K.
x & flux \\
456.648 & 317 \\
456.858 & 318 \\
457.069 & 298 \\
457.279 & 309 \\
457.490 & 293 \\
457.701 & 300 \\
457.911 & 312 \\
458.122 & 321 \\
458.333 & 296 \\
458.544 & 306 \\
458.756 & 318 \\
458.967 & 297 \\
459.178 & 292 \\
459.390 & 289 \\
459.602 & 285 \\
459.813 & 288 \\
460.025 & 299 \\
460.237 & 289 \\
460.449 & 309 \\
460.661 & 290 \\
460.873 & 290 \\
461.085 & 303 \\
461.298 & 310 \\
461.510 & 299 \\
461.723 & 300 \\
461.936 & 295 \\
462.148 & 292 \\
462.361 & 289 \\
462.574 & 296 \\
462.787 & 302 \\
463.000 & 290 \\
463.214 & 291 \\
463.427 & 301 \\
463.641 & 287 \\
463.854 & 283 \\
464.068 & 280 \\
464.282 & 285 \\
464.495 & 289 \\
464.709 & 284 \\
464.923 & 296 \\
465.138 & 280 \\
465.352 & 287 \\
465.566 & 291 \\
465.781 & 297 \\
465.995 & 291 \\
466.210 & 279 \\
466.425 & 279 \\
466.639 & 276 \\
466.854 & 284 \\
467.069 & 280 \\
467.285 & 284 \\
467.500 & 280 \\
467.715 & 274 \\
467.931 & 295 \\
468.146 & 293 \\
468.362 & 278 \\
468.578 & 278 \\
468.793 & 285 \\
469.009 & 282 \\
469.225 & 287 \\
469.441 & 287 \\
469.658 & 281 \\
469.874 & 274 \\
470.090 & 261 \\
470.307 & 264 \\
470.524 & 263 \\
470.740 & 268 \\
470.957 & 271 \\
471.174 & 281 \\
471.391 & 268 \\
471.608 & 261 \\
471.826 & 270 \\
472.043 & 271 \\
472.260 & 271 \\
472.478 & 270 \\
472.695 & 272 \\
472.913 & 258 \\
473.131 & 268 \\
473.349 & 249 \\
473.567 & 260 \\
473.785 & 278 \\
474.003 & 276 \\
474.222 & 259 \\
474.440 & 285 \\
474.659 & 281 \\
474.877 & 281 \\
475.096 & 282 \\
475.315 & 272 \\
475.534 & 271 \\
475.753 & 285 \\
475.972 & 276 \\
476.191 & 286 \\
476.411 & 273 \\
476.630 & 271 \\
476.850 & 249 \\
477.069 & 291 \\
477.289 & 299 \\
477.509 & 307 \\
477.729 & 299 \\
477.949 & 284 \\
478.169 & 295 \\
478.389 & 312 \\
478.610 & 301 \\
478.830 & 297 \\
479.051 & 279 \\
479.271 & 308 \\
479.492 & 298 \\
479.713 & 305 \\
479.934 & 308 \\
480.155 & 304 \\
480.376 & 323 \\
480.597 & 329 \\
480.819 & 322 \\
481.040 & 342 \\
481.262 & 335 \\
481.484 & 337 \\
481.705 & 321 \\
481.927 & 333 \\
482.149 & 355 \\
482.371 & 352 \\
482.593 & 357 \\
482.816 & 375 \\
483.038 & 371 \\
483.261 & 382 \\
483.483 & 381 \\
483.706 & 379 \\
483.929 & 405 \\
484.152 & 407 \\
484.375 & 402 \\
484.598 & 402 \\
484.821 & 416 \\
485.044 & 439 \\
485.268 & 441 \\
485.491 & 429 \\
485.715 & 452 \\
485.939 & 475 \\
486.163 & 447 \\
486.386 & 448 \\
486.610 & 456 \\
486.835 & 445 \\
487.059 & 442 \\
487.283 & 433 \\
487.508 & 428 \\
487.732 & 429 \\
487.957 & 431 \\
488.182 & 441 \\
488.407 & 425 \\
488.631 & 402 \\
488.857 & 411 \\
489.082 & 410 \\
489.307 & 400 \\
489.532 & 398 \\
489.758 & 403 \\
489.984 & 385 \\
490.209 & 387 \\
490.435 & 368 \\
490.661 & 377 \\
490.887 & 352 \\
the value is 1.49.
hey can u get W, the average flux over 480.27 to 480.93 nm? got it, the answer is 325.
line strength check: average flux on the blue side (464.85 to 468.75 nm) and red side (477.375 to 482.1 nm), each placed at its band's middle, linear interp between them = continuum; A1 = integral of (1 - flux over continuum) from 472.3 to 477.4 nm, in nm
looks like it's 0.47 nm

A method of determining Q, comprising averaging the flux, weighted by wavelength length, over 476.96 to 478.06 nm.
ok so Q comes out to 296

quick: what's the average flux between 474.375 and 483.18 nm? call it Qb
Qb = 307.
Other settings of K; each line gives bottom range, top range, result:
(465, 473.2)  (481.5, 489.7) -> 1.47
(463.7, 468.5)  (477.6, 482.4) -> 1.11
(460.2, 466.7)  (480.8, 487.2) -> 1.36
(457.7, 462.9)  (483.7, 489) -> 1.44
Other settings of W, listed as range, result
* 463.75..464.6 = 284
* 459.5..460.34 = 290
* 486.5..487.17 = 447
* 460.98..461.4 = 306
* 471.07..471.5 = 275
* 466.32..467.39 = 281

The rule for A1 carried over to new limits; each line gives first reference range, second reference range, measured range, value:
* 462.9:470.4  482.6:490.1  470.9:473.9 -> 0.51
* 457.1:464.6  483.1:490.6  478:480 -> 0.43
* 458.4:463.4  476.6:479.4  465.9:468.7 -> 0.12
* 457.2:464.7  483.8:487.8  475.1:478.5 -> 0.88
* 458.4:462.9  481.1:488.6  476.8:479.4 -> 0.56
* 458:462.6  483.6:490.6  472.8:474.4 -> 0.42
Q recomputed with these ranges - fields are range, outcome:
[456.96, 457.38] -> 304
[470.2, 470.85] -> 265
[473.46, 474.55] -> 272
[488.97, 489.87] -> 403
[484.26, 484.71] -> 402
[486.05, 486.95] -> 449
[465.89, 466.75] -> 281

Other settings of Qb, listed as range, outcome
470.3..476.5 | 271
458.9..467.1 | 291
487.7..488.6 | 429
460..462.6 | 297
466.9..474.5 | 274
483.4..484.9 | 399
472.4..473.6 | 263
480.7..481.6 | 334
